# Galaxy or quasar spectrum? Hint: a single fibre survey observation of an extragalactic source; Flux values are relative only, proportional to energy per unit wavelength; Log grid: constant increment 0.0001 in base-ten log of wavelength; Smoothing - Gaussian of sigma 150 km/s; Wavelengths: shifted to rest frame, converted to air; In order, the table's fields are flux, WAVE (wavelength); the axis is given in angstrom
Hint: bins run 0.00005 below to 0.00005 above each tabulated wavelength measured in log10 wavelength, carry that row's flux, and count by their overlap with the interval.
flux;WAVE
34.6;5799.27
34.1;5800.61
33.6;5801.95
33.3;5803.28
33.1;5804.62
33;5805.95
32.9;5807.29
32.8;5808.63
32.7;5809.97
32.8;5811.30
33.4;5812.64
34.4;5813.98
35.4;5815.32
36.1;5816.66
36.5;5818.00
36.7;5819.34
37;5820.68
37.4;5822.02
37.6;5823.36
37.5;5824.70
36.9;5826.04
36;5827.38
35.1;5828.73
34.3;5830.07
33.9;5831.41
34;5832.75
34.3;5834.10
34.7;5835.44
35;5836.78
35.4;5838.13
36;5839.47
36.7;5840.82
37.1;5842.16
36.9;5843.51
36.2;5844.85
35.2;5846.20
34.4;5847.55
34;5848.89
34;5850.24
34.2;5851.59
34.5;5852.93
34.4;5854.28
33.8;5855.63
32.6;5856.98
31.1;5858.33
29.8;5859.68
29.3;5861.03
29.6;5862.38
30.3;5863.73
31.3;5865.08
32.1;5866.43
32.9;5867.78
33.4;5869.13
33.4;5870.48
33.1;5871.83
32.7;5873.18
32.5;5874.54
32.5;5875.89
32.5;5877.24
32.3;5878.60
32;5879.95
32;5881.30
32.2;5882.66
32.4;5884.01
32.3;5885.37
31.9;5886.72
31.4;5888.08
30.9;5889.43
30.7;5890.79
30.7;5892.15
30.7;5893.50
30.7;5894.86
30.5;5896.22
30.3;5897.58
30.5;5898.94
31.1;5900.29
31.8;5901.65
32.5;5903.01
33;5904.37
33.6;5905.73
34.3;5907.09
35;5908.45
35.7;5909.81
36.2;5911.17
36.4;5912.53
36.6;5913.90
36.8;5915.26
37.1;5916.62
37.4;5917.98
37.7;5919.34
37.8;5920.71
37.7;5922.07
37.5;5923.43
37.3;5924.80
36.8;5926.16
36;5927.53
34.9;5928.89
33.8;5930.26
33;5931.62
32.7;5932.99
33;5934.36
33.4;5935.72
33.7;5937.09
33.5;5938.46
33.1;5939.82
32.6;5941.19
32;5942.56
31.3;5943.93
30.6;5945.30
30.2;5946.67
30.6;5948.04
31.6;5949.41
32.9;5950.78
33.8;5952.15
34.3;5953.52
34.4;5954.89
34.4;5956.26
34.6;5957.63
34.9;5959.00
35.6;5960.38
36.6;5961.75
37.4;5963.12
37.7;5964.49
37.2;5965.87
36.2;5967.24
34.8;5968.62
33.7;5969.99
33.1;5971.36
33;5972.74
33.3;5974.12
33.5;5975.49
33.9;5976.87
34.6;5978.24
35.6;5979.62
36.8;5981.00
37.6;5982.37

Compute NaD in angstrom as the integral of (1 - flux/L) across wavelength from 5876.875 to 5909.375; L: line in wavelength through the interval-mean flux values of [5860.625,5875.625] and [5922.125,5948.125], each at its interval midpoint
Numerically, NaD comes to 0.7 angstrom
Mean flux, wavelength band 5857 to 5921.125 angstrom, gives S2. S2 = 32.8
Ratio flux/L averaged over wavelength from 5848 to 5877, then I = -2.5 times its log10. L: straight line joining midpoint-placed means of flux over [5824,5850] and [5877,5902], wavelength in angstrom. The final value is 0.03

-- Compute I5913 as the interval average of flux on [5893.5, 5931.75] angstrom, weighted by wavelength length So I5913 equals 34.7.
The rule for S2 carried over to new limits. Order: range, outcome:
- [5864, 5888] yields 32.4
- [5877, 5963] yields 33.6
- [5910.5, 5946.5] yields 34.9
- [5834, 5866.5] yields 33.7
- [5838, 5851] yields 35.6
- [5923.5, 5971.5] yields 34.1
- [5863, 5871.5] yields 32.3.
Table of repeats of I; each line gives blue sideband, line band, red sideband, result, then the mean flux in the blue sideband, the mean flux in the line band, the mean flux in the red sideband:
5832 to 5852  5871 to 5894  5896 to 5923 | 0.10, 35.2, 32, 34.7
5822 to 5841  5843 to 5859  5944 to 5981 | 0.03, 35.6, 34.2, 34.2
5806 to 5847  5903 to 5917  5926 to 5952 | -0.06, 35.3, 35.3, 32.9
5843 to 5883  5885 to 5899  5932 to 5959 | 0.06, 32.8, 30.9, 32.8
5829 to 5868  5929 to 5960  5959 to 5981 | 0.06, 33.7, 33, 35.1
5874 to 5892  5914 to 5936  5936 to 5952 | -0.12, 31.9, 35.9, 32.1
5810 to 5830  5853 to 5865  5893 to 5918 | 0.11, 35.8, 31.5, 33.6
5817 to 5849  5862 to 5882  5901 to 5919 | 0.11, 35.8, 32.2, 35.2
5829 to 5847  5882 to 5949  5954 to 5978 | 0.05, 35.3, 33.5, 35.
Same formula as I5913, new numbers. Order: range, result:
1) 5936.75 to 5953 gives 32.1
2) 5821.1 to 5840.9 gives 35.6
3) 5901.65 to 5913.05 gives 34.4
